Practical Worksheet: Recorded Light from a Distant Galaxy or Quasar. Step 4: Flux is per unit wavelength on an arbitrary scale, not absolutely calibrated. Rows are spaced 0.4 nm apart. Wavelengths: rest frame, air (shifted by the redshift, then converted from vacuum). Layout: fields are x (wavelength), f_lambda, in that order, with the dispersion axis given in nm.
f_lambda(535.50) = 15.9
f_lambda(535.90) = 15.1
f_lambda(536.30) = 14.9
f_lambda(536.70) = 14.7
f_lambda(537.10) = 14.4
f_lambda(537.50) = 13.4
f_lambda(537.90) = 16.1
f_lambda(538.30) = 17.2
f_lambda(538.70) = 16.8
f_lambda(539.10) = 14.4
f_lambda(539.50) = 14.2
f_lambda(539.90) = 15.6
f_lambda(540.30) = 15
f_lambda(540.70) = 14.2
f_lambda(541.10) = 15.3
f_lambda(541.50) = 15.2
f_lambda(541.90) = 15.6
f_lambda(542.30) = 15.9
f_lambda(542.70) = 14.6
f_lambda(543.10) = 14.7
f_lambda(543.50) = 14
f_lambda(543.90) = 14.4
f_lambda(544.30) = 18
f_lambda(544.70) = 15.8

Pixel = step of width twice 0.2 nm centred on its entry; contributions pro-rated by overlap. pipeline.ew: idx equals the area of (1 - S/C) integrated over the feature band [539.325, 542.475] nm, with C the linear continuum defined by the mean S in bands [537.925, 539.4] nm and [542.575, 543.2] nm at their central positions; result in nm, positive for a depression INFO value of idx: 0.03 nm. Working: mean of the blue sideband 16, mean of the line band 15.1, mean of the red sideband 14.6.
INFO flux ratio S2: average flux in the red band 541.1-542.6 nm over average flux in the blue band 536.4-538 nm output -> 1.1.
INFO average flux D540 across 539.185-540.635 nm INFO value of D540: 14.8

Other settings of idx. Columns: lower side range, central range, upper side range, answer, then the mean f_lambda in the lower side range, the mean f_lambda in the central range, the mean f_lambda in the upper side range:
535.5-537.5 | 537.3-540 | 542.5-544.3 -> -0.111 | 14.8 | 15.4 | 14.8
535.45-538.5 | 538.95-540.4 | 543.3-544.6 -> 0.047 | 15.2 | 14.8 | 15.5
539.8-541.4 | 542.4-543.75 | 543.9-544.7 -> 0.125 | 15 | 14.5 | 16.5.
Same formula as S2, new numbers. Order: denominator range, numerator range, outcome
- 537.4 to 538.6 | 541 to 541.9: 0.97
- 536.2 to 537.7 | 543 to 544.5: 1.07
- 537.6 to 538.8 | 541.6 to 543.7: 0.91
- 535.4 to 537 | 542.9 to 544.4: 1.00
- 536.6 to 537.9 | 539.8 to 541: 1.03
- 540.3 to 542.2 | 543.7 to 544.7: 1.07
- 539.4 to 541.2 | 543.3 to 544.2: 0.98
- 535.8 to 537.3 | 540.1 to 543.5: 1.02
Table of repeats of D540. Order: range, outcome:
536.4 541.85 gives 15.1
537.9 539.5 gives 15.9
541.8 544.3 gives 15.1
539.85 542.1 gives 15.1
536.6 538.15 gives 14.7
